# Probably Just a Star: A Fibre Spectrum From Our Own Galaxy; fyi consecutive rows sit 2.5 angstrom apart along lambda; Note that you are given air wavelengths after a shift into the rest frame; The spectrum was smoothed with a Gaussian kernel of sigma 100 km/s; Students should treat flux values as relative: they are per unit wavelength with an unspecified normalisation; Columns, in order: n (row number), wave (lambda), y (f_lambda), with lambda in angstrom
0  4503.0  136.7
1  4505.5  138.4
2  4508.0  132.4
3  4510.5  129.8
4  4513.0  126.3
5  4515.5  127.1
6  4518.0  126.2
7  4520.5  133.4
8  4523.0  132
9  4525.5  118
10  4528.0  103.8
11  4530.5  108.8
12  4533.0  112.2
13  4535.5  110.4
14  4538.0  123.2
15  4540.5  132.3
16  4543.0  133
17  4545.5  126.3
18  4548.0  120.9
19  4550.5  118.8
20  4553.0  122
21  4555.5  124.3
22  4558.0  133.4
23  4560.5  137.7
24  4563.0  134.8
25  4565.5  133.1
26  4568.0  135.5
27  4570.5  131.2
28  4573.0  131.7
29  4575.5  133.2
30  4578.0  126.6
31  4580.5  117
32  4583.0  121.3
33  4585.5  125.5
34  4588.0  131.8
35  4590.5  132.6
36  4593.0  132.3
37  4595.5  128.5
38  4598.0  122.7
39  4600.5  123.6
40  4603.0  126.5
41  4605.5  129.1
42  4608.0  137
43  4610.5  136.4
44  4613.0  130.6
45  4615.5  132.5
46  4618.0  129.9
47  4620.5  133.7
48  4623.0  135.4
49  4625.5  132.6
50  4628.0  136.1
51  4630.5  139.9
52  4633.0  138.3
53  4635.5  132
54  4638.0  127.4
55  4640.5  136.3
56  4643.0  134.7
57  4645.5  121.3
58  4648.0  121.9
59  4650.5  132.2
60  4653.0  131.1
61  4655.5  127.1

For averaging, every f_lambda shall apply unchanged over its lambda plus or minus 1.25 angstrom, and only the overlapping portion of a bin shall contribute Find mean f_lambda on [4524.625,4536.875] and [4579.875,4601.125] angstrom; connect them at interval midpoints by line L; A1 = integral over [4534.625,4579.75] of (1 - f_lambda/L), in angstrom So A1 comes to -4.1 angstrom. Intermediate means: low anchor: 111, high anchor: 126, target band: 128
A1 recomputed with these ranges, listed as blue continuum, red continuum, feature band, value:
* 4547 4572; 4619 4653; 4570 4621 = 0.63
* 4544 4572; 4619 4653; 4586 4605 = 0.35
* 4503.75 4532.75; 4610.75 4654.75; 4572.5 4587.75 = 0.33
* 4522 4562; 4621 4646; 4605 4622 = -0.22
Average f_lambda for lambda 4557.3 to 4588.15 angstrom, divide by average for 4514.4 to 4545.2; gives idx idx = 1.07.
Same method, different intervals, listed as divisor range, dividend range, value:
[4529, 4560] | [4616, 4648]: 1.08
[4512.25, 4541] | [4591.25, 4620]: 1.08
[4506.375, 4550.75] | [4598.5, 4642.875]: 1.08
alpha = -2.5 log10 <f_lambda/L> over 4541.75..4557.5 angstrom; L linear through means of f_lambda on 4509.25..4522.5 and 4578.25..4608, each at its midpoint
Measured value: 0.028 mag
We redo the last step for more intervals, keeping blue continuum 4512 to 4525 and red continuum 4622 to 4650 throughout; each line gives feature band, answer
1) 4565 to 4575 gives -0.023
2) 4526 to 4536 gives 0.178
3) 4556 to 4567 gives -0.035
